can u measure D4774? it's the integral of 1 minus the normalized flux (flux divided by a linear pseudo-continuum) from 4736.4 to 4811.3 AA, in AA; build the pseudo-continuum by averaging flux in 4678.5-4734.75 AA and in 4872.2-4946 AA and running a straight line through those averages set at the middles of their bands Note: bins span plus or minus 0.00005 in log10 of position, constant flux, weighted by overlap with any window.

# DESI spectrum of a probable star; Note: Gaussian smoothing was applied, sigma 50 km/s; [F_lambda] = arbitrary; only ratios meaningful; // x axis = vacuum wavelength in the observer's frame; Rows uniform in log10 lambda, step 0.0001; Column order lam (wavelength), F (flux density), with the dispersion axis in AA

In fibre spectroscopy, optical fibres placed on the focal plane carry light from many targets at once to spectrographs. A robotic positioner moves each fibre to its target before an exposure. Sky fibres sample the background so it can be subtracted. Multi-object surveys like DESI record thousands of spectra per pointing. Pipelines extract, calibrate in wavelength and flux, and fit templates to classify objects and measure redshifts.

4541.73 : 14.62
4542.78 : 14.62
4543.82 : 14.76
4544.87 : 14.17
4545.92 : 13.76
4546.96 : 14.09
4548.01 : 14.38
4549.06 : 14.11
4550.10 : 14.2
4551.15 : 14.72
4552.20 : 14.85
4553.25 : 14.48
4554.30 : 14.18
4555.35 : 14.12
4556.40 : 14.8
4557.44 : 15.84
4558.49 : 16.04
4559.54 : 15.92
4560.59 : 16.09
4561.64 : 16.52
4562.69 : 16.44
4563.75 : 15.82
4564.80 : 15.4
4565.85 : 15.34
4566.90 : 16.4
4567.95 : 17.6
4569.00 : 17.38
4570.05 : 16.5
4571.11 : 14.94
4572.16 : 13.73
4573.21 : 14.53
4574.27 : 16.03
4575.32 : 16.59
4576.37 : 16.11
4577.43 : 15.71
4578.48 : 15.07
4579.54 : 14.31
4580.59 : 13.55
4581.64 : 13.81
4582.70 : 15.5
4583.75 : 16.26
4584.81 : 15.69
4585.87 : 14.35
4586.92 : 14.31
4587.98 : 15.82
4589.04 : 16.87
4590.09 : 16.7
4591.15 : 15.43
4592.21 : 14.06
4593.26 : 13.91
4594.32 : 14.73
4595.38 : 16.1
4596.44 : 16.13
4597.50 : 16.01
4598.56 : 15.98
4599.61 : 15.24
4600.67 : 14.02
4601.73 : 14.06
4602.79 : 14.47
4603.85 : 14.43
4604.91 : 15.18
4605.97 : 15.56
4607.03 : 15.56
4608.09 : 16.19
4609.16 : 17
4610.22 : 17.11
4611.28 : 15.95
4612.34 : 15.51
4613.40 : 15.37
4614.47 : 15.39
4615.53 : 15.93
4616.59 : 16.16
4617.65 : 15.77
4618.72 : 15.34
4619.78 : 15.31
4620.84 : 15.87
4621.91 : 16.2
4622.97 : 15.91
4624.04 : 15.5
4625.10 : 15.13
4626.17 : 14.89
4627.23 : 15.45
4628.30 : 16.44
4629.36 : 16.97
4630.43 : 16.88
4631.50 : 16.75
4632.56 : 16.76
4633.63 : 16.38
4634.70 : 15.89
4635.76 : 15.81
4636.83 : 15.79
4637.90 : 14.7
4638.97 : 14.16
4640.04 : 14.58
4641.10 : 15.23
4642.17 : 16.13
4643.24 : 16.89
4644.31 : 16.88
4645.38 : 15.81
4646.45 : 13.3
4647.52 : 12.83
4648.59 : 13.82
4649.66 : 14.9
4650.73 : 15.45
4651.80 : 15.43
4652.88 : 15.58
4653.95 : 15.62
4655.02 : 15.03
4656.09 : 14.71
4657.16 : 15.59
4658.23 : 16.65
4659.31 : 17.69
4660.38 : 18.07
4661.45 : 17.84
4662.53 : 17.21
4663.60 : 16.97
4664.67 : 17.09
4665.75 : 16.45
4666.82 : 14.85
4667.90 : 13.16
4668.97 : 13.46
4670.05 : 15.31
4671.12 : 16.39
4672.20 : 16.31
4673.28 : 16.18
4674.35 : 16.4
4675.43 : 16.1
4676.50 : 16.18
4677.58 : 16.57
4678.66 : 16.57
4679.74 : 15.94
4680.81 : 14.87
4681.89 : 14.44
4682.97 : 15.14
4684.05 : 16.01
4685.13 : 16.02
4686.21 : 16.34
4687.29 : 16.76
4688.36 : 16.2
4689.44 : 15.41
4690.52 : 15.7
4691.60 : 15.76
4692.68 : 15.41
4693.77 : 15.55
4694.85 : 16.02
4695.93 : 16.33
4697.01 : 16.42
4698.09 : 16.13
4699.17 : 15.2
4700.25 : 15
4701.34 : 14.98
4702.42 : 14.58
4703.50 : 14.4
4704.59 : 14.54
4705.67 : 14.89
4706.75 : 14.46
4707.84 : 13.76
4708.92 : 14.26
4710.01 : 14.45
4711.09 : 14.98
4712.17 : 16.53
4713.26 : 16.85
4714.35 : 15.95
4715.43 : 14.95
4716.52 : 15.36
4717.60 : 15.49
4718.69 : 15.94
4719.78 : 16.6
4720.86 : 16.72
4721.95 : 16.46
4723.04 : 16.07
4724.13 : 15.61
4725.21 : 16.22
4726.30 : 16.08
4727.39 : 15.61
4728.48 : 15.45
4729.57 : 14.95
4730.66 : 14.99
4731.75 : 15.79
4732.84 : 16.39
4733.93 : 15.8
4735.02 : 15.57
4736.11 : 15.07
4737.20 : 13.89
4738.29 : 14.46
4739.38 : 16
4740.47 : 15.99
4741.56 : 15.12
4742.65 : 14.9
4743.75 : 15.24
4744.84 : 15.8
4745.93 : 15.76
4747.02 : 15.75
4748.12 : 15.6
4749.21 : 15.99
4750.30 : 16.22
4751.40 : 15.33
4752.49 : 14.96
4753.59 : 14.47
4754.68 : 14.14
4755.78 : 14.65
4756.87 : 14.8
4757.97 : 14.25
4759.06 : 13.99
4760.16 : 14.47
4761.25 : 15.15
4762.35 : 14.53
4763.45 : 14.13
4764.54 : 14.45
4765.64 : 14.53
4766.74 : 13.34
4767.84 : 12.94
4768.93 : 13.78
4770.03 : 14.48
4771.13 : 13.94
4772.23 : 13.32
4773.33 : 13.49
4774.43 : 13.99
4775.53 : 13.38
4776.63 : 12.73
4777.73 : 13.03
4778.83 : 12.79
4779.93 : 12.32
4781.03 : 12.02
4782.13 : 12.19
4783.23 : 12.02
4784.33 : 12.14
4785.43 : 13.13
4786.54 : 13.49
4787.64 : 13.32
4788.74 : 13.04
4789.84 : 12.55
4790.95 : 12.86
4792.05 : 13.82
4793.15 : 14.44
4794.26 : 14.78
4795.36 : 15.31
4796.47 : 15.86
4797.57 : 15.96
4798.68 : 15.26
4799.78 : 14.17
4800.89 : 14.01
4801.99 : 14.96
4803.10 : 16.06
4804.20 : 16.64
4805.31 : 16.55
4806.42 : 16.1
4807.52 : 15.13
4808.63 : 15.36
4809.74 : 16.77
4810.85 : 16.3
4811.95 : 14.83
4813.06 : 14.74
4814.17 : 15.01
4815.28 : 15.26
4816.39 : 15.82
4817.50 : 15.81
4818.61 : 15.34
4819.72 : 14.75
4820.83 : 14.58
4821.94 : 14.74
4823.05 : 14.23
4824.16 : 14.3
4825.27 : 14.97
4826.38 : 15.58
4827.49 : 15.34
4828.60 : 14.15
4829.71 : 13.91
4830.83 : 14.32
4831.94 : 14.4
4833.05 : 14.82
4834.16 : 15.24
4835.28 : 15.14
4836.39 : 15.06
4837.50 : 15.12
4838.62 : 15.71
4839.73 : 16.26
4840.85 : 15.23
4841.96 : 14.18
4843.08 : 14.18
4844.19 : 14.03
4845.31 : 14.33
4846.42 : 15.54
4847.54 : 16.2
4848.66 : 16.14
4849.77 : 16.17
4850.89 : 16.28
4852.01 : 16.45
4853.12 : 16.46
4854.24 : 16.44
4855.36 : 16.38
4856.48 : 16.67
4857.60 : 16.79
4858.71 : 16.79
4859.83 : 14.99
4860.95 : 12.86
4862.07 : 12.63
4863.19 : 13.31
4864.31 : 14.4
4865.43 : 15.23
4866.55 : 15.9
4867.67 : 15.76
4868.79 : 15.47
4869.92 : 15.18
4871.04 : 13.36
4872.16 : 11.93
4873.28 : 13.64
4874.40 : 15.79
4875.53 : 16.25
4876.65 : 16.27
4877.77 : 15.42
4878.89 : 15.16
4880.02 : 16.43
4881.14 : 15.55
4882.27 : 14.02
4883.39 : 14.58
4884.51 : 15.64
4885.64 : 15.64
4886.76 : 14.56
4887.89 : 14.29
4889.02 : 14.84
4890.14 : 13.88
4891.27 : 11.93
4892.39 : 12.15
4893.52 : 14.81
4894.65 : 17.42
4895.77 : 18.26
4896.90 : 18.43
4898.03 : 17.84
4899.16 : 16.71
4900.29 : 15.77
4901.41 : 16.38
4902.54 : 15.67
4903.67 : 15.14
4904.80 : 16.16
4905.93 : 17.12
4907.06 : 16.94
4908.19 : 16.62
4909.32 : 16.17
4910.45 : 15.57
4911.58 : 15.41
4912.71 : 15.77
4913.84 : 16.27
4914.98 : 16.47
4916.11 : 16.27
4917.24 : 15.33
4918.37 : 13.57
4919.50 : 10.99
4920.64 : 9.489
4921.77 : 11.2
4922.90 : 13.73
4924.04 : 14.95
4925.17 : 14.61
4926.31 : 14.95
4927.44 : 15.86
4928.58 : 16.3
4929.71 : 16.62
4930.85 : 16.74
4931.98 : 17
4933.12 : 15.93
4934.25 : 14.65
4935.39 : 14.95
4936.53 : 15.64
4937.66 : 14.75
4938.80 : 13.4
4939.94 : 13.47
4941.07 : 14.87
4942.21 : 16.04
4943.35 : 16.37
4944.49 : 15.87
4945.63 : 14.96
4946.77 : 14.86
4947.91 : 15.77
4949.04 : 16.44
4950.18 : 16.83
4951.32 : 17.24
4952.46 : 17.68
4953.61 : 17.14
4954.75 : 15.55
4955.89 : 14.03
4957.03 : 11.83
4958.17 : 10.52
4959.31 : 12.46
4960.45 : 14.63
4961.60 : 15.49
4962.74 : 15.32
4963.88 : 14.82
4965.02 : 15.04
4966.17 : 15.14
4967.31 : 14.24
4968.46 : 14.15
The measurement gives 5.0 AA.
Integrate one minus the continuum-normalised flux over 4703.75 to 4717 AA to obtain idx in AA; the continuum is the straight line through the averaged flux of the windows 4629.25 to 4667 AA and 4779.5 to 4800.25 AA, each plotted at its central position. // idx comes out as -0.17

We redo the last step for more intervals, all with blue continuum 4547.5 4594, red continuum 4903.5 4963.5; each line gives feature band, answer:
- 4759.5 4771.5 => 0.8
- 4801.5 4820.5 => -0.5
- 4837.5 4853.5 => -0.3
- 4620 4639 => -0.7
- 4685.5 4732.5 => -1.0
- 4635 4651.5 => 0.2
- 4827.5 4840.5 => 0.2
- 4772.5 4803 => 3.2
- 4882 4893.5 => 0.7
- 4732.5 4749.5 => -0.2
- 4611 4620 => -0.2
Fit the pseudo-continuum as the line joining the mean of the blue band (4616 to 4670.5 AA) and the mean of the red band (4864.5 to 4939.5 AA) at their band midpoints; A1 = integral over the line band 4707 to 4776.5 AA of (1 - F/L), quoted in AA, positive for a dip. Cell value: 2.1 AA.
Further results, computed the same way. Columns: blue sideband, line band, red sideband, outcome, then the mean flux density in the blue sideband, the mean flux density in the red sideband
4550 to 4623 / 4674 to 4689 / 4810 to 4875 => -0.6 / 15.5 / 15.1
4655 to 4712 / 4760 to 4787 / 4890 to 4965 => 3.7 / 15.7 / 15.2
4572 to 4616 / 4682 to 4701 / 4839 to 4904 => -0.6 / 15.4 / 15.3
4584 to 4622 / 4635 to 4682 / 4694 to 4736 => -0.5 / 15.5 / 15.5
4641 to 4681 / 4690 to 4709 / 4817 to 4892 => 0.5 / 15.8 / 15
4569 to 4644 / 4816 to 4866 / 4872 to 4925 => 0.4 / 15.5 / 15.2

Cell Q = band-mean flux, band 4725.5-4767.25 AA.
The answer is 15.1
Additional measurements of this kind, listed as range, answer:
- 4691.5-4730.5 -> 15.5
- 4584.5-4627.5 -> 15.5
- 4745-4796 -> 14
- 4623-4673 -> 15.7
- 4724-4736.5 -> 15.6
